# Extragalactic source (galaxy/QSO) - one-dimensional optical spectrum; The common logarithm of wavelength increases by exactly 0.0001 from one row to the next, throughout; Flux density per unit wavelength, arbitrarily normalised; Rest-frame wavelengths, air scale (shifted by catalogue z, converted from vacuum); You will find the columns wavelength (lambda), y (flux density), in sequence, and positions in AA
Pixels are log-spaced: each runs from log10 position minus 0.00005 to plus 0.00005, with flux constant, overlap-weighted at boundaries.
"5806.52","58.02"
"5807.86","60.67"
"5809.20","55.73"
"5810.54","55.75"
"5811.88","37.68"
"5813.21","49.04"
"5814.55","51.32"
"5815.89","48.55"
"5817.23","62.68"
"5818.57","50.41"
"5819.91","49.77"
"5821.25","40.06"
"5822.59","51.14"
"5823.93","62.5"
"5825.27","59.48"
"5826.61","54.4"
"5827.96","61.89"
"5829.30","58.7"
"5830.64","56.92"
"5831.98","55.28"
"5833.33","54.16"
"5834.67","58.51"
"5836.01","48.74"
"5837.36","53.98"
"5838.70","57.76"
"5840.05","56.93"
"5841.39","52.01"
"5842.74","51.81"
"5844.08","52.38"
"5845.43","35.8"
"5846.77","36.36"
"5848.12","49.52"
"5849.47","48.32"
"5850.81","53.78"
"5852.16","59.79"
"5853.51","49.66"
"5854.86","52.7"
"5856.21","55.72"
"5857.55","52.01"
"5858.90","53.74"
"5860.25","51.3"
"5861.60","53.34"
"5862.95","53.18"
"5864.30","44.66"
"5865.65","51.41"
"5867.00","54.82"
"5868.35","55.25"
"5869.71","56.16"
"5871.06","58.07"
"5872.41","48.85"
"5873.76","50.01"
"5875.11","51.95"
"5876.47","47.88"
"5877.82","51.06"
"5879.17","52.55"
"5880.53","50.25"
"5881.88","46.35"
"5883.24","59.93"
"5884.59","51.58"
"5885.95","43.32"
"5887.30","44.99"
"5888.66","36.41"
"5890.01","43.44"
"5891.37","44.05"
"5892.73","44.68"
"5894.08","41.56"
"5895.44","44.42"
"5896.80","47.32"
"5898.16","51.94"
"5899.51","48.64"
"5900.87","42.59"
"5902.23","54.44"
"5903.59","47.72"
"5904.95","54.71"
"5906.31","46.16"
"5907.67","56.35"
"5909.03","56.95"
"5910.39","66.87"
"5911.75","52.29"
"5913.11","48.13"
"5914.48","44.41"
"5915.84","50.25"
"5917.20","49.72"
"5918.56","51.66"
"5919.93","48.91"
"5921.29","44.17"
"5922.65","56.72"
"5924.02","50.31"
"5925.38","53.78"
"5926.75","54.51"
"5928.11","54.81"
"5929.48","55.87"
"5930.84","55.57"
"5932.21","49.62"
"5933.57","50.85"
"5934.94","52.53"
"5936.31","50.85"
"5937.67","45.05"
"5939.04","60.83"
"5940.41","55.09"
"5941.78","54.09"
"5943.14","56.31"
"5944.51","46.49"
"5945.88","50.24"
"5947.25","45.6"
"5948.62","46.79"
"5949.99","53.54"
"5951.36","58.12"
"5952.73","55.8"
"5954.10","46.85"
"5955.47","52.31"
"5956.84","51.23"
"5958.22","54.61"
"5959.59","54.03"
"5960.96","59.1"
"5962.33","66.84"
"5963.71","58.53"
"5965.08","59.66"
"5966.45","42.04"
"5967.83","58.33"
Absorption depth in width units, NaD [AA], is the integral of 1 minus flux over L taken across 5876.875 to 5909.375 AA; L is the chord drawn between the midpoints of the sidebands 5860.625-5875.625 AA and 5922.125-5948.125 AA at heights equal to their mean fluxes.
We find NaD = 2.6 AA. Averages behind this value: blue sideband 52.5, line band 48.3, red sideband 52.5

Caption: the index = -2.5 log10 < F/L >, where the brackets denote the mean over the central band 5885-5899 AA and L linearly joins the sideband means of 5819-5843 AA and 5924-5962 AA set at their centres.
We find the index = 0.21 mag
